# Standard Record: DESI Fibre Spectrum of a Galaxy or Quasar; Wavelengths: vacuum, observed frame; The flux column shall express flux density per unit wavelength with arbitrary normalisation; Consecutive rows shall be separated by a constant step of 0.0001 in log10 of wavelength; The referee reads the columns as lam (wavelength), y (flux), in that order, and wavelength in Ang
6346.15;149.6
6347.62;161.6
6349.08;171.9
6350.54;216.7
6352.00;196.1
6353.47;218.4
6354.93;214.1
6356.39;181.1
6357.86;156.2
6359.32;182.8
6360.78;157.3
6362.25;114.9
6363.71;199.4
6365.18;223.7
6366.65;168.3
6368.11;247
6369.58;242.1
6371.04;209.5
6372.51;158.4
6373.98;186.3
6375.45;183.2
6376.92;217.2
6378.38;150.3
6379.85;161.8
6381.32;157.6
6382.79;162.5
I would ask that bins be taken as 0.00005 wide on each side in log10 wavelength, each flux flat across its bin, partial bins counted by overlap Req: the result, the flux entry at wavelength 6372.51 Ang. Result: 158.4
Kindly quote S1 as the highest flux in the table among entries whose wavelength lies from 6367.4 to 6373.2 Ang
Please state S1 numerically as 247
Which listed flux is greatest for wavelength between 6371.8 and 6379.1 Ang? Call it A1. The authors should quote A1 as 217.2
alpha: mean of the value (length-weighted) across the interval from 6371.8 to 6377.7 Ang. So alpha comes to 186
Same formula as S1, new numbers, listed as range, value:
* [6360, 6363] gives 157.3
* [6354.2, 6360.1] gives 214.1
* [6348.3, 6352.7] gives 216.7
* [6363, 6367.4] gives 223.7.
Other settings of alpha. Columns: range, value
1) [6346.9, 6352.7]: 187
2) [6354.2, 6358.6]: 184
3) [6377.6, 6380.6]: 158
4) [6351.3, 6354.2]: 207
